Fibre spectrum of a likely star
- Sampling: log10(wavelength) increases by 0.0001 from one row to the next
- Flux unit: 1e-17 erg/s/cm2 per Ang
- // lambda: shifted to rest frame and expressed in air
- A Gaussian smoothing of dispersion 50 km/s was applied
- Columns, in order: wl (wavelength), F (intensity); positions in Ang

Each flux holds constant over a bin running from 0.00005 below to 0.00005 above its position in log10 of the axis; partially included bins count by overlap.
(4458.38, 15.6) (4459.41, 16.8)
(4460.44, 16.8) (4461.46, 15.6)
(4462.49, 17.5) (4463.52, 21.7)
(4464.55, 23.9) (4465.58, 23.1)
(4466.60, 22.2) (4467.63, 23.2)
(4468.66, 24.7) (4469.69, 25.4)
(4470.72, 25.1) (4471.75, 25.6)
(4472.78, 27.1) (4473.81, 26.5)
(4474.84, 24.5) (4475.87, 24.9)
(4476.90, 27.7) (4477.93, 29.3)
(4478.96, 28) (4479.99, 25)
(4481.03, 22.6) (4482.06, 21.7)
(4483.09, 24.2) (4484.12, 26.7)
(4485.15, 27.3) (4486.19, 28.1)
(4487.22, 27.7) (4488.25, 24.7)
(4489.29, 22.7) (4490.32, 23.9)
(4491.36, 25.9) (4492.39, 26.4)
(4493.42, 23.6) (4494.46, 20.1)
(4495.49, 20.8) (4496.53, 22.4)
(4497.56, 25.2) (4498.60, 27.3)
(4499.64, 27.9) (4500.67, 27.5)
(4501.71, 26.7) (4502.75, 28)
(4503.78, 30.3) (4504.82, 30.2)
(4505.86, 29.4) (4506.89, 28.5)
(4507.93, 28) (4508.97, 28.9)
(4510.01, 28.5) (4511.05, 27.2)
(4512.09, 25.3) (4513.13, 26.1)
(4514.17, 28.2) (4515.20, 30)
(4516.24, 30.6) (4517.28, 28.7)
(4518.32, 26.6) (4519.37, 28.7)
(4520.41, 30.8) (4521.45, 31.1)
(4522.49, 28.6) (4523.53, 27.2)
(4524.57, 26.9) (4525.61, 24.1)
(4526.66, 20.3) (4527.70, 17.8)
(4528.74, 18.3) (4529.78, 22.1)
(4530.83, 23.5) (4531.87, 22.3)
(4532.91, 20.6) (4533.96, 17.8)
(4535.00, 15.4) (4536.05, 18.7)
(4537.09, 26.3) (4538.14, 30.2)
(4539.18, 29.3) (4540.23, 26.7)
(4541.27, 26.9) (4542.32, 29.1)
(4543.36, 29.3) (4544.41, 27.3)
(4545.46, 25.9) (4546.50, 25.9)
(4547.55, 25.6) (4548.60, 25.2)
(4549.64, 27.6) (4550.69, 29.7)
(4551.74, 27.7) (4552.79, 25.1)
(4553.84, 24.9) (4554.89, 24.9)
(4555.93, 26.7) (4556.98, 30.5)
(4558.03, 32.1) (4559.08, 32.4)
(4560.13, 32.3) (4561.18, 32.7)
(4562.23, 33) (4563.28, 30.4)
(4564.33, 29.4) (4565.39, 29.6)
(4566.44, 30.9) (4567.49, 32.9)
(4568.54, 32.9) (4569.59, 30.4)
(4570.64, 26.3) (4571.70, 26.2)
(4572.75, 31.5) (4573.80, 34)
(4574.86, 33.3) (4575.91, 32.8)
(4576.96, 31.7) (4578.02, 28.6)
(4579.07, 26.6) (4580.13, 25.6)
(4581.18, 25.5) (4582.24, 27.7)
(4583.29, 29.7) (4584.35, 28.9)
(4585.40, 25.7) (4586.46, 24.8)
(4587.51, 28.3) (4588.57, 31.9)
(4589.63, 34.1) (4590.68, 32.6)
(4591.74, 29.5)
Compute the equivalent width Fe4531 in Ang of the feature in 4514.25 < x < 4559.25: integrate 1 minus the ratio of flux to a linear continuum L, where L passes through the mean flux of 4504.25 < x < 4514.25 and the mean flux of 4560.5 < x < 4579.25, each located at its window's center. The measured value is 5.0 Ang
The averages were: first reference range 28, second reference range 30.8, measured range 26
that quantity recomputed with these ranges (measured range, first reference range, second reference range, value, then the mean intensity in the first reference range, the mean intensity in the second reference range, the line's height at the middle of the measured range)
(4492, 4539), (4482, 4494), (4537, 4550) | 1.2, 25.4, 27.4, 26.4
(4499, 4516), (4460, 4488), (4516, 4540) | -2.6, 24.3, 24.5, 24.5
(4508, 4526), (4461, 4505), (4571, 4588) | -1.3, 24.9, 28.8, 26.3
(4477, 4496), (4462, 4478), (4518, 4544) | -0.4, 24.4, 24.7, 24.5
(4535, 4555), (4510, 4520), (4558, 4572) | 2.2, 28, 30.8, 29.7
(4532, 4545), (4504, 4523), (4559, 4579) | 2.2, 28.7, 31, 29.7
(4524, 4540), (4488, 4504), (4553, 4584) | 3.0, 25.1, 29.8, 27.4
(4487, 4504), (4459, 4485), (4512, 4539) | -0.7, 23.7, 24.9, 24.2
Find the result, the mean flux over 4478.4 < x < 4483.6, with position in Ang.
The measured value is 24.3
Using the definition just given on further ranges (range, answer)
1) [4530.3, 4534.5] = 21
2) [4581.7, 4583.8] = 28.7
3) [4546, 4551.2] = 26.8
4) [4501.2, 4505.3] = 28.8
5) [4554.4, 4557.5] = 27.5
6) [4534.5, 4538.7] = 22.8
